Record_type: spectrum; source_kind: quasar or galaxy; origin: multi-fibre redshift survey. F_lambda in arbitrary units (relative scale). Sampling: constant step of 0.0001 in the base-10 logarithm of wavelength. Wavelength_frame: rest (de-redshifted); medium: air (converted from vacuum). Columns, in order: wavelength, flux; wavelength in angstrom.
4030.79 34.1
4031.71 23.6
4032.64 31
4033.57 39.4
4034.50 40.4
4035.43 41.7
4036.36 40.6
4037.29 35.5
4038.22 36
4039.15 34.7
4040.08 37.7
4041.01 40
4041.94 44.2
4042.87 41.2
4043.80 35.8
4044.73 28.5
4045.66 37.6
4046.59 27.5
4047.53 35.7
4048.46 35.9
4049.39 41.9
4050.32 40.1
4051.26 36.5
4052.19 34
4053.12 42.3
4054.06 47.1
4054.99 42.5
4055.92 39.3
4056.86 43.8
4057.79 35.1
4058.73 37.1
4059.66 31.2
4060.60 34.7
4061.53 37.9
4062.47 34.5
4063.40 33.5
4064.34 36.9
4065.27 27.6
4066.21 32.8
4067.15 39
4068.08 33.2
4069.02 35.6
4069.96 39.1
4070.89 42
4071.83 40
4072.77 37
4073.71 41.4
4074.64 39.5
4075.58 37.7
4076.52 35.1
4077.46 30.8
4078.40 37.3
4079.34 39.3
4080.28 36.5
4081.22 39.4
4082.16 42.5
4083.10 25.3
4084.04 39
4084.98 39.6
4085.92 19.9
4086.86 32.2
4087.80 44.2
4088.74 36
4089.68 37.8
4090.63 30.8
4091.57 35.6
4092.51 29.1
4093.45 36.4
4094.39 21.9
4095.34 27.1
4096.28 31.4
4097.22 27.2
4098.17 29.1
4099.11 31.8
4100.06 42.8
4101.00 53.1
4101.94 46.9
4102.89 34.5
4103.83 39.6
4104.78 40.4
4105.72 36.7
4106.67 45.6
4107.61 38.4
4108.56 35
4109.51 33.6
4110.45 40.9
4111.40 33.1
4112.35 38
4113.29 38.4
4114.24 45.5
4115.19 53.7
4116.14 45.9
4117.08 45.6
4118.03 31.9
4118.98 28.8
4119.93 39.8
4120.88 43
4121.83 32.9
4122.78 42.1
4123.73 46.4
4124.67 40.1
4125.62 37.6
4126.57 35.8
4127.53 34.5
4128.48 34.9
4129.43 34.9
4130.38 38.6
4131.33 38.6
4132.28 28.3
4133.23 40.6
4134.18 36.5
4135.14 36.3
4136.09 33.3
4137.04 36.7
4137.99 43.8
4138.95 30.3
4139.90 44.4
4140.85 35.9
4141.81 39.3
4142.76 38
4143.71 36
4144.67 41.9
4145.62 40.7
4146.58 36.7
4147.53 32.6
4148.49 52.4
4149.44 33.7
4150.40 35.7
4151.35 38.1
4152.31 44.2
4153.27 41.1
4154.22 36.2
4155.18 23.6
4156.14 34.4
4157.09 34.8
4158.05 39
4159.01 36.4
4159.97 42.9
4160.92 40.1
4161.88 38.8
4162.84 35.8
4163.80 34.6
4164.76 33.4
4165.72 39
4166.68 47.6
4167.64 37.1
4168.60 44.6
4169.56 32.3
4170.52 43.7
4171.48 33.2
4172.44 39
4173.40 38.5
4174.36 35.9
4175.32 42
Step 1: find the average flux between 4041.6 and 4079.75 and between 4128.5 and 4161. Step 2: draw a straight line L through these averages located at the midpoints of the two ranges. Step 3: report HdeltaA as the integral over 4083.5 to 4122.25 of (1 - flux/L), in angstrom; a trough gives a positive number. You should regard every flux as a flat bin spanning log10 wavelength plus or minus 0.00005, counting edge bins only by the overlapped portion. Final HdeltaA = 0.4 angstrom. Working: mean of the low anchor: 37.1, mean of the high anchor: 37.5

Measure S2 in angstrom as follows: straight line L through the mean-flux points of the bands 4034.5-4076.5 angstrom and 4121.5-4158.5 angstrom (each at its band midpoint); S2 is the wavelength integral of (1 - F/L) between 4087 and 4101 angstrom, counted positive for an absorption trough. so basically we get 1.44 angstrom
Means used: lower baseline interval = 37.4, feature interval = 33.6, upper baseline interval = 37.5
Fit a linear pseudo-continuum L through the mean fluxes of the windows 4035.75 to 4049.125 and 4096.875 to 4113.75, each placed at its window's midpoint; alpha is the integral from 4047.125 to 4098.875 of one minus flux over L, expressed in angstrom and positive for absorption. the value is 2.2 angstrom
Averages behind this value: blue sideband 36.6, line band 35.8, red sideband 38.1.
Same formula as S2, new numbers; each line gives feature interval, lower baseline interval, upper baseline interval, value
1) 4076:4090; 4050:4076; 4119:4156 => 0.71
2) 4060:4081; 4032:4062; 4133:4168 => 0.70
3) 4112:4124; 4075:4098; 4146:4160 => -1.84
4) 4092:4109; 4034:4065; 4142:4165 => 0.74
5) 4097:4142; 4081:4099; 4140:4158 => -4.13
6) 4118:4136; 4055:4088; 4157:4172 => 0.28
